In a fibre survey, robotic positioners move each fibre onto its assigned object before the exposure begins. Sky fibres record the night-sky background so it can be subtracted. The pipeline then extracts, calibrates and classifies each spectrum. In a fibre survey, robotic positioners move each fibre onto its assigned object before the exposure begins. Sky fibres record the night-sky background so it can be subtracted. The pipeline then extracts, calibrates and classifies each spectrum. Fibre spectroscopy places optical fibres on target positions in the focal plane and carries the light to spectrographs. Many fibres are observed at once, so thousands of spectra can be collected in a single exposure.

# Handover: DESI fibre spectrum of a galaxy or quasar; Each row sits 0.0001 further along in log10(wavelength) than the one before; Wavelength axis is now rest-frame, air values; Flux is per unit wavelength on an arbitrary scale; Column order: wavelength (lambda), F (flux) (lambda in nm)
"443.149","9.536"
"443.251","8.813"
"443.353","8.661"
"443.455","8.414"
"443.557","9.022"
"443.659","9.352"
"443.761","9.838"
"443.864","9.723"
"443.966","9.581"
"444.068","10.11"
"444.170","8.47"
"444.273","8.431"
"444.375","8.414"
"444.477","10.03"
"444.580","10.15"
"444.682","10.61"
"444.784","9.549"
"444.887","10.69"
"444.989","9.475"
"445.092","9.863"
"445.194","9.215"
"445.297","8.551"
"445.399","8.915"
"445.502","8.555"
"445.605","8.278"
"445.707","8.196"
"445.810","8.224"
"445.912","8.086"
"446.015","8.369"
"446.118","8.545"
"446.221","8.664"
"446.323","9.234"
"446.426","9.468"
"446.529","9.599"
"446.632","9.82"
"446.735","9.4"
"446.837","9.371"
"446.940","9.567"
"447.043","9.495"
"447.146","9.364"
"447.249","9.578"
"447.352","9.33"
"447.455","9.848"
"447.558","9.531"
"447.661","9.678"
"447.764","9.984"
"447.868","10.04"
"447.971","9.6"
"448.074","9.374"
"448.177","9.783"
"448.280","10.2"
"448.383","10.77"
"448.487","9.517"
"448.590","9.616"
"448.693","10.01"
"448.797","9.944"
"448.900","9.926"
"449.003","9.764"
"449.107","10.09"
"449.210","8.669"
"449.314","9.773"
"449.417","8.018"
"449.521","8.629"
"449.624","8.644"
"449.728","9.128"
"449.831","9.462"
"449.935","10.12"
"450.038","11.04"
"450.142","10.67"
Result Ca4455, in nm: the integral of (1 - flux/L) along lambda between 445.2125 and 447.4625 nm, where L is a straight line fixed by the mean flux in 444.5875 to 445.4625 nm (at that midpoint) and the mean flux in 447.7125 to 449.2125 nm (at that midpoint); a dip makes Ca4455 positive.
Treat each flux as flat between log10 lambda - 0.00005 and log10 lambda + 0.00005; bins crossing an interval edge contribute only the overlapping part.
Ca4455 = 0.164 nm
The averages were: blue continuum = 9.62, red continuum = 9.86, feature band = 9.01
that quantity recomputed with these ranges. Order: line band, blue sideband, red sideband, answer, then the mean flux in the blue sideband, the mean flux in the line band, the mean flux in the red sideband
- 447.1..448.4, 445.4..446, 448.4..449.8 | -0.11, 8.32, 9.75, 9.4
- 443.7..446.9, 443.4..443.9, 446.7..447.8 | 0.06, 9.25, 9.21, 9.56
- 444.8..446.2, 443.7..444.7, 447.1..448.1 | 0.10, 9.5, 8.85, 9.64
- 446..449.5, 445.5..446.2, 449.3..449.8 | -0.39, 8.32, 9.53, 8.8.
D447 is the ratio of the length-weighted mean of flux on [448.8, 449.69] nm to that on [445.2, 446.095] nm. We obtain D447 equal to 1.1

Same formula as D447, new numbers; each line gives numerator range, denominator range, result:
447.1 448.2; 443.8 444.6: 1.03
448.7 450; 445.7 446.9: 1.05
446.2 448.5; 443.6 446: 1.05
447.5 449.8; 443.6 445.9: 1.03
